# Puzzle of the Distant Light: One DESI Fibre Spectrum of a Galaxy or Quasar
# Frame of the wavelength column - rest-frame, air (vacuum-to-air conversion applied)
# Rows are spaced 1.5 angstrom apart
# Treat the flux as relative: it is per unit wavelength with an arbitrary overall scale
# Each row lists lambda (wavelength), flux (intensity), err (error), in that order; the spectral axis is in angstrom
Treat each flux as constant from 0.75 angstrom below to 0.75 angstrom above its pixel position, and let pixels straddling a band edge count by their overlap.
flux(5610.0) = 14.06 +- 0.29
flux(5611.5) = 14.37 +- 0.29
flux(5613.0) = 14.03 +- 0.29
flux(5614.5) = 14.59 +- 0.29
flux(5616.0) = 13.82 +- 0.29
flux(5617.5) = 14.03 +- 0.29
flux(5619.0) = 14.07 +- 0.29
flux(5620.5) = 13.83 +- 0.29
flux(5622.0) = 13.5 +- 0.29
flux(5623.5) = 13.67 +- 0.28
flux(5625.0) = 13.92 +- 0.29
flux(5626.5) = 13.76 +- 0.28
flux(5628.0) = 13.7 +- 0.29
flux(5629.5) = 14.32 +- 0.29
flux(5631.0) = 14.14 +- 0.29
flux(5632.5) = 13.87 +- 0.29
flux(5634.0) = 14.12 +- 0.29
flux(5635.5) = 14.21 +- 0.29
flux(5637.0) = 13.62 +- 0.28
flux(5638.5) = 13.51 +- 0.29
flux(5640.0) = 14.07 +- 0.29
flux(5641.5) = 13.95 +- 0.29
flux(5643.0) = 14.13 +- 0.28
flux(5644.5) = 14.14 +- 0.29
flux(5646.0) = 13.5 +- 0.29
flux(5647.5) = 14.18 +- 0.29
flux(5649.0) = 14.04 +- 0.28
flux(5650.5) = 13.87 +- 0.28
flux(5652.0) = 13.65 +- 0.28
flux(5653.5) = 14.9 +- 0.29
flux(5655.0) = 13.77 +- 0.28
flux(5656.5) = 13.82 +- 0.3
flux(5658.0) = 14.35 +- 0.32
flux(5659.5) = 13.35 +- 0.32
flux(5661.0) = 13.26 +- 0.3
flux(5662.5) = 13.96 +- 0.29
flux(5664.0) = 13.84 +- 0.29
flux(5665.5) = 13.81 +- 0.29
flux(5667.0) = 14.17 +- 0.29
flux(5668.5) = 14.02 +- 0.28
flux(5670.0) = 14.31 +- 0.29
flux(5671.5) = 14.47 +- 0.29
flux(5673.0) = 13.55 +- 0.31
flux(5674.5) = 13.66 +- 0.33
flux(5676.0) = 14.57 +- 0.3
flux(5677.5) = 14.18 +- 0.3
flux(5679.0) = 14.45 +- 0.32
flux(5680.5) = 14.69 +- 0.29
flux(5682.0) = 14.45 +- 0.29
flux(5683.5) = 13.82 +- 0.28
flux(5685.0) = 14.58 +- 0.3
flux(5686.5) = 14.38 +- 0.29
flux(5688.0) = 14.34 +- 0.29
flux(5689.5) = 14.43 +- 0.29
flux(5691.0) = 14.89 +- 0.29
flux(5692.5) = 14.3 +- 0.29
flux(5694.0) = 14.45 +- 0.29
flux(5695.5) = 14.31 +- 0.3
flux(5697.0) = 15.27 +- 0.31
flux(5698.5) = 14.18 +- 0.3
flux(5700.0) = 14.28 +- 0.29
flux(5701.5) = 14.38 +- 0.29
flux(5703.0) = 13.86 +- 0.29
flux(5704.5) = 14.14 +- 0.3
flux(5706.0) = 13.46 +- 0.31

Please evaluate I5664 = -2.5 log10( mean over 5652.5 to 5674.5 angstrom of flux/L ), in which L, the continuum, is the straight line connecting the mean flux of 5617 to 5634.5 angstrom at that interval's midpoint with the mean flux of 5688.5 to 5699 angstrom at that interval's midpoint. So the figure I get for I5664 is 0.024 mag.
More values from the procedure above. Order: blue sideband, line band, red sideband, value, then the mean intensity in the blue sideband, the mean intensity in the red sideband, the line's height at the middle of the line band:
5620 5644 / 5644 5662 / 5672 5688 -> 0.012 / 13.9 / 14.2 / 14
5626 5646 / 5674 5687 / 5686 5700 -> 0.004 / 13.9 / 14.5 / 14.4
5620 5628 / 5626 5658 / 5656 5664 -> -0.018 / 13.7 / 13.8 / 13.7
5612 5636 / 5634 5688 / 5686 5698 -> 0.019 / 14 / 14.5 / 14.3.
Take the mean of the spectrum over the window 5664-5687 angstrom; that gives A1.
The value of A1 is 14.2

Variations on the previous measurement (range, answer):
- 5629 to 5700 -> 14.1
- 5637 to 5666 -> 13.9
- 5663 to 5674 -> 14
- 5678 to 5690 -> 14.4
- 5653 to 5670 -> 13.9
